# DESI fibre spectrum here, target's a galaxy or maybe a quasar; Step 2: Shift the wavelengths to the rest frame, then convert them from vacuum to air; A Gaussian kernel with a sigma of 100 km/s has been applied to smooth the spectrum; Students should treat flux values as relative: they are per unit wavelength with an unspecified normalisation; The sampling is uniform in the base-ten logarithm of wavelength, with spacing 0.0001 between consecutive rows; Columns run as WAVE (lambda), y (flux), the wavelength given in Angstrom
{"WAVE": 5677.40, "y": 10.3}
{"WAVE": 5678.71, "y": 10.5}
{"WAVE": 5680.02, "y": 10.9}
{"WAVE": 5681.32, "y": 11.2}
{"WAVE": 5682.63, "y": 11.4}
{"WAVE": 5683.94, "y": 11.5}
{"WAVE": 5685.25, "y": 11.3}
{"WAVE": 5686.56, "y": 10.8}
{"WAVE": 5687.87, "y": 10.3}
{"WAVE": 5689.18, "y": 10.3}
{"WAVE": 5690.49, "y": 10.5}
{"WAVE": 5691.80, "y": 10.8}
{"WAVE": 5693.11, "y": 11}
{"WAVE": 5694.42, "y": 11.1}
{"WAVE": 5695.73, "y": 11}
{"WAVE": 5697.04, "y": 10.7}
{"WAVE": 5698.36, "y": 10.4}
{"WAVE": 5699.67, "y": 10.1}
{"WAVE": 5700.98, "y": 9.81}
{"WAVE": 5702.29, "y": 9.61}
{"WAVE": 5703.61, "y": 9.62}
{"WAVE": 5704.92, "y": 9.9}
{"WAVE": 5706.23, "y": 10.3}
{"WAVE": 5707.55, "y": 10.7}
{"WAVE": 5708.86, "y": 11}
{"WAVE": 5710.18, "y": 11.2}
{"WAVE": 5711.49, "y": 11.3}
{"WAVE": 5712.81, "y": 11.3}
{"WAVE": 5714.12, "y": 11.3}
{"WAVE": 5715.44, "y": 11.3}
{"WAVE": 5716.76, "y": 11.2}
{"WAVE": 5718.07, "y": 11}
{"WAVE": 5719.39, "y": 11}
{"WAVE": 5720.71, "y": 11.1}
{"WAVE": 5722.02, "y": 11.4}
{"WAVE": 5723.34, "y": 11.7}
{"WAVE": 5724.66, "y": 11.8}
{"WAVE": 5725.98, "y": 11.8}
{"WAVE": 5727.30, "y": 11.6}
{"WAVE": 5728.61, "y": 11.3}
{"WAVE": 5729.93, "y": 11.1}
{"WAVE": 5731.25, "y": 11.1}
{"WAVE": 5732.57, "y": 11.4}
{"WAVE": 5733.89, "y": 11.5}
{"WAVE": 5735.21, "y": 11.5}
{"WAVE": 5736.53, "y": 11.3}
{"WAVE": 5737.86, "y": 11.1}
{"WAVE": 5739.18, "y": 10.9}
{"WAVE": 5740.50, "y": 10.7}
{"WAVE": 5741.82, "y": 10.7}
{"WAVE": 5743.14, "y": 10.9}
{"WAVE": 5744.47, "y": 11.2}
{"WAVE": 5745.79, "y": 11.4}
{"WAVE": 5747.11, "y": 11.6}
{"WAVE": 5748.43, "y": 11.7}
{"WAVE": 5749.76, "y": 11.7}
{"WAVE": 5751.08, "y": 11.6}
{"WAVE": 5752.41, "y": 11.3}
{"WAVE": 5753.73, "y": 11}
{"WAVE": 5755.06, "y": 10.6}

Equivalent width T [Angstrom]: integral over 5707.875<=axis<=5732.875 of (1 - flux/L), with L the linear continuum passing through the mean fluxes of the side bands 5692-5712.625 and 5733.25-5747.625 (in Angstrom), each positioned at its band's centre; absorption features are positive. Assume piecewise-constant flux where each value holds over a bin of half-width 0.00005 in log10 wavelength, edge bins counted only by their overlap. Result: -1.1 Angstrom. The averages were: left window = 10.5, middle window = 11.3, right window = 11.2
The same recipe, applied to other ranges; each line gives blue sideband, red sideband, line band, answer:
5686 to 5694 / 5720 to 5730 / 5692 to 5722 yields 0.9 Angstrom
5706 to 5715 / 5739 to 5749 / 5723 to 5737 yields -0.4 Angstrom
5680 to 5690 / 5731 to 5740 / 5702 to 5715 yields 0.5 Angstrom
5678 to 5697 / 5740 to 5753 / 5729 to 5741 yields 0.0 Angstrom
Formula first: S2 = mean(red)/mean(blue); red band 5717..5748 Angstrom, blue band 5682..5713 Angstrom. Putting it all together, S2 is 1.1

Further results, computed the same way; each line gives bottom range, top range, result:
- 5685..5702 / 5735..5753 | 1.06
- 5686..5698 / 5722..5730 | 1.08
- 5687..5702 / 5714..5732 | 1.08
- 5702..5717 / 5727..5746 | 1.04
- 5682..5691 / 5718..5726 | 1.05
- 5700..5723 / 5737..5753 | 1.04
